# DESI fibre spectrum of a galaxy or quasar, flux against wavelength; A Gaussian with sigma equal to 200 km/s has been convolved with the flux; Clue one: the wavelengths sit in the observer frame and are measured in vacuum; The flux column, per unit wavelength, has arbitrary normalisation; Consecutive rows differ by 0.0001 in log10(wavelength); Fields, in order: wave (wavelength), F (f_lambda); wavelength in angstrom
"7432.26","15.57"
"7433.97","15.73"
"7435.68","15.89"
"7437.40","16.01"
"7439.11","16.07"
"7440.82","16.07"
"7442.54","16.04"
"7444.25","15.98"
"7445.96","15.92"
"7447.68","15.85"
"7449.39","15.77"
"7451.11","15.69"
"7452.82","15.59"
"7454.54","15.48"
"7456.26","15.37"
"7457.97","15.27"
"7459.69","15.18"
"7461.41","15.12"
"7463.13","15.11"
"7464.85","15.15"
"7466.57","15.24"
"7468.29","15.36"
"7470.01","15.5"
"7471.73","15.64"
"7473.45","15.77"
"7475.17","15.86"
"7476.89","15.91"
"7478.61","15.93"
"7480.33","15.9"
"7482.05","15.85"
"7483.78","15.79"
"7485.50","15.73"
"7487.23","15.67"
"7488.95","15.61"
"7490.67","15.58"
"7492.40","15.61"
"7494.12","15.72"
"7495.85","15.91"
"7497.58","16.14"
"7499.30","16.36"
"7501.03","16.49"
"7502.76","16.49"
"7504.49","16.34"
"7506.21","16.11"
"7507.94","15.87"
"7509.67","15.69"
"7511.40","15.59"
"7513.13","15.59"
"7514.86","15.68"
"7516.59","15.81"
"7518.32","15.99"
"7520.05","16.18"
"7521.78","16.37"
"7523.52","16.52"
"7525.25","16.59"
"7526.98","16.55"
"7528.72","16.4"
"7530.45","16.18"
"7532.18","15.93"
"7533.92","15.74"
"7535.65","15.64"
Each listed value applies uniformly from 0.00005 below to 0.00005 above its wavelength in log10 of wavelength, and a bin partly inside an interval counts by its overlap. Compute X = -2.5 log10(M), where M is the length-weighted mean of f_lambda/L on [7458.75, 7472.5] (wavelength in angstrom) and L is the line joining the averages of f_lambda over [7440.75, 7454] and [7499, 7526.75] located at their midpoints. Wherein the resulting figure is 0.04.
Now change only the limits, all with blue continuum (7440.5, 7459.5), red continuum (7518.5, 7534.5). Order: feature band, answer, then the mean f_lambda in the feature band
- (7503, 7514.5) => 0.02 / 15.9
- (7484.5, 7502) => 0.01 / 15.9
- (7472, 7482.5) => 0.00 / 15.9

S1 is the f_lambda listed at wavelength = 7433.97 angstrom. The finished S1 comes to 15.73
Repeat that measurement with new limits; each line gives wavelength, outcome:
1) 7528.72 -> 16.4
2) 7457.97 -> 15.27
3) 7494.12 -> 15.72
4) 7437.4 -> 16.01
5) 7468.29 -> 15.36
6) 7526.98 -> 16.55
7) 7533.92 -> 15.74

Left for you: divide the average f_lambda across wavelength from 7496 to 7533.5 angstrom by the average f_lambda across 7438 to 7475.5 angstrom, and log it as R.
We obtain 1.03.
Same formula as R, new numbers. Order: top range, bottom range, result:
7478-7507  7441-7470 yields 1.03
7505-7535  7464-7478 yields 1.03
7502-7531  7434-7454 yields 1.01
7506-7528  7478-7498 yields 1.02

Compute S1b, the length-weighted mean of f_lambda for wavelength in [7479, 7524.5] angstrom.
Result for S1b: 15.9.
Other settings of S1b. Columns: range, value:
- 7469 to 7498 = 15.8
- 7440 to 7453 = 15.9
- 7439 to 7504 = 15.7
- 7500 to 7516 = 16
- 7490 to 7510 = 16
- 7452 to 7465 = 15.3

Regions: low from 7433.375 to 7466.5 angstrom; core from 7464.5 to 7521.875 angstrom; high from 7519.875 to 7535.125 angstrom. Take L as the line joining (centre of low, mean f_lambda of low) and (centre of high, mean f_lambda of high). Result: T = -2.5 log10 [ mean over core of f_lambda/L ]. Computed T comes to 0.010 mag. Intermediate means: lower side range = 15.6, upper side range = 16.3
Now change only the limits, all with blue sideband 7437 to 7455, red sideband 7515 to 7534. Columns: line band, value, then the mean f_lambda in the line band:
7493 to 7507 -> -0.01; 16.2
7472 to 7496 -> 0.02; 15.8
